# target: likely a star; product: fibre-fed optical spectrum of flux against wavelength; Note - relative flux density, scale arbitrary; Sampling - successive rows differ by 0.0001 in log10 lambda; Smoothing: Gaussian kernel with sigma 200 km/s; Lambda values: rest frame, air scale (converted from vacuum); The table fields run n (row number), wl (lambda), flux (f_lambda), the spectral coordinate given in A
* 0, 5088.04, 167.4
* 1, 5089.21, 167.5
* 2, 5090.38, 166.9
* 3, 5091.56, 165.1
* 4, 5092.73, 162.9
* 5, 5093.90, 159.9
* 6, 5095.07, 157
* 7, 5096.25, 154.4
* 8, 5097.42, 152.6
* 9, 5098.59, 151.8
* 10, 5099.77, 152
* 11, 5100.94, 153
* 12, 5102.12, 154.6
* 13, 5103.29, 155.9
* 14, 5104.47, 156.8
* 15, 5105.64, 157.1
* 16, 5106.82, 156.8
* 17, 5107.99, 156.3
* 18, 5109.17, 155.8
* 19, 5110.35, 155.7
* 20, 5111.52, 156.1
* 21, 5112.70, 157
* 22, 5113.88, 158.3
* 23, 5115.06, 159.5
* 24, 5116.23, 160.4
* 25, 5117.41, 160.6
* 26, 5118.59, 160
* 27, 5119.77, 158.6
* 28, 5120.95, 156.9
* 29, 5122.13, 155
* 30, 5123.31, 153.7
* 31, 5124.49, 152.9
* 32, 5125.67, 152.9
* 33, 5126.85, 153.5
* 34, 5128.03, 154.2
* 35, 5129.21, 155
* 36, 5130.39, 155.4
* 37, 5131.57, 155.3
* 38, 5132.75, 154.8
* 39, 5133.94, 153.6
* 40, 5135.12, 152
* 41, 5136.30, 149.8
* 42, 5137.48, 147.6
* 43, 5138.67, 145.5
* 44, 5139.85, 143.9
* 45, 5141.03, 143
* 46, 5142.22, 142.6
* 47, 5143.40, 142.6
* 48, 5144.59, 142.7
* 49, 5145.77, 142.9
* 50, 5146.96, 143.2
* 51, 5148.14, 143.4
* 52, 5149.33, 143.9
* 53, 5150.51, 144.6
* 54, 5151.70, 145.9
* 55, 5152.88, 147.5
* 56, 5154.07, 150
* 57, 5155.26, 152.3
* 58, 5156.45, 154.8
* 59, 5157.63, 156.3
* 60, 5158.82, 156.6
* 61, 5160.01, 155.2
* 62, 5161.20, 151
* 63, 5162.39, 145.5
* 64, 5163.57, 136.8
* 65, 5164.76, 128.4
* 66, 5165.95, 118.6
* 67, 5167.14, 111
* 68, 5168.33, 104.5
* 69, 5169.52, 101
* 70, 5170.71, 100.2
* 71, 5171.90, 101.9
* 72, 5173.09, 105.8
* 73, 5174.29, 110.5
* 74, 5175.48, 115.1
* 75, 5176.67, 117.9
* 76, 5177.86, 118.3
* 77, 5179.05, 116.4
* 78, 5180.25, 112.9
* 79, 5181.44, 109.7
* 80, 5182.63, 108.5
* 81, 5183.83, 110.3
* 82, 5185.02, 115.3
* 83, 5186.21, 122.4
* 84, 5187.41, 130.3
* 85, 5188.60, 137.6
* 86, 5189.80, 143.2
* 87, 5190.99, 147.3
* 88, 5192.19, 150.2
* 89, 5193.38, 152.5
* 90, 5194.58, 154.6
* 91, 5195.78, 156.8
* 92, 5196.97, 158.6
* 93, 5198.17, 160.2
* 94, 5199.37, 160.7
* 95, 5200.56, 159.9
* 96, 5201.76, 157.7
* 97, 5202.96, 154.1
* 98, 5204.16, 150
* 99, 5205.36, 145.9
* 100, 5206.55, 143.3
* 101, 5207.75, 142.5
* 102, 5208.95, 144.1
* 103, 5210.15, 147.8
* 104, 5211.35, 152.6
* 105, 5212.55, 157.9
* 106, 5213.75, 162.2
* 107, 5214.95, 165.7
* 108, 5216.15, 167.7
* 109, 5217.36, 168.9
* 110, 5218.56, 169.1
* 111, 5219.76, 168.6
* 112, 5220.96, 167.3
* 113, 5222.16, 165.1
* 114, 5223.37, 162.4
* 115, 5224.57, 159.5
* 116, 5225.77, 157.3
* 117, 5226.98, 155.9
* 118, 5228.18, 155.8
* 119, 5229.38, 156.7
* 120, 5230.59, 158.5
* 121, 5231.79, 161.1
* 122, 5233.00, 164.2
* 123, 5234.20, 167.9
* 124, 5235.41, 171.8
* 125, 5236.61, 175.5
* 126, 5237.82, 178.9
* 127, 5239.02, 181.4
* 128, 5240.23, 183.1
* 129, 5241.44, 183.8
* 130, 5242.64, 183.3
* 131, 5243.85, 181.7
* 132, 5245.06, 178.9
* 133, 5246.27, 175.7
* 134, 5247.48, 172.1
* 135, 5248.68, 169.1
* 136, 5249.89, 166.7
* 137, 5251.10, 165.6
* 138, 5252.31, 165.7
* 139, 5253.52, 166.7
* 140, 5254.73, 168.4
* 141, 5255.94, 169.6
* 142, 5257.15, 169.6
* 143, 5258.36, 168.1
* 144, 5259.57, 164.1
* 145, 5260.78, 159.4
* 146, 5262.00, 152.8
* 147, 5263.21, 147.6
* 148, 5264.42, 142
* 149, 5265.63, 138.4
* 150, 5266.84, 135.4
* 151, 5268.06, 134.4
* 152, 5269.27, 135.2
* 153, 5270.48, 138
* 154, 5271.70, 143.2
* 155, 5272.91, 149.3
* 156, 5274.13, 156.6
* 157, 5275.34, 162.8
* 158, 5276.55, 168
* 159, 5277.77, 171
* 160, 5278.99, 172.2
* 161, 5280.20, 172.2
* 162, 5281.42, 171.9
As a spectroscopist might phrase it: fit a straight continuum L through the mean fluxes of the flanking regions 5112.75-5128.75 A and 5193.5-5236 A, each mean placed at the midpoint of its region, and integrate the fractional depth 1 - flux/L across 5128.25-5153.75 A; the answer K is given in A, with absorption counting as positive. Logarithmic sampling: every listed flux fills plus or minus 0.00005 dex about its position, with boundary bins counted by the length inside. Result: 1.5 A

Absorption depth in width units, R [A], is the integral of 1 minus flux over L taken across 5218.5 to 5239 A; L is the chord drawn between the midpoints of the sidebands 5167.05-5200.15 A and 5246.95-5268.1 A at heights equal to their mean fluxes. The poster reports -2.55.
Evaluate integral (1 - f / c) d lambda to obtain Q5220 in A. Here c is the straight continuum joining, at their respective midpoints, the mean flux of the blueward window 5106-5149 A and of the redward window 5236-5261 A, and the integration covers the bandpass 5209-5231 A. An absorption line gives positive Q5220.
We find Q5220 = 1.0 A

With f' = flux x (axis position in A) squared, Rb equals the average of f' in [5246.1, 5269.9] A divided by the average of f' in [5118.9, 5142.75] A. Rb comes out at 1.1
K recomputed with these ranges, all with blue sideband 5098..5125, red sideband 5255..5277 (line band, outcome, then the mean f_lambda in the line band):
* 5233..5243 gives -1.60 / 177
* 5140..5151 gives 0.86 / 143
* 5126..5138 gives 0.20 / 153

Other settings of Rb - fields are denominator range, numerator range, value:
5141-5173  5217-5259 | 1.28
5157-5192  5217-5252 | 1.40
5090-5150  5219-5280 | 1.12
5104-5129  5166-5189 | 0.74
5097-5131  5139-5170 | 0.92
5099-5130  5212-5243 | 1.12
